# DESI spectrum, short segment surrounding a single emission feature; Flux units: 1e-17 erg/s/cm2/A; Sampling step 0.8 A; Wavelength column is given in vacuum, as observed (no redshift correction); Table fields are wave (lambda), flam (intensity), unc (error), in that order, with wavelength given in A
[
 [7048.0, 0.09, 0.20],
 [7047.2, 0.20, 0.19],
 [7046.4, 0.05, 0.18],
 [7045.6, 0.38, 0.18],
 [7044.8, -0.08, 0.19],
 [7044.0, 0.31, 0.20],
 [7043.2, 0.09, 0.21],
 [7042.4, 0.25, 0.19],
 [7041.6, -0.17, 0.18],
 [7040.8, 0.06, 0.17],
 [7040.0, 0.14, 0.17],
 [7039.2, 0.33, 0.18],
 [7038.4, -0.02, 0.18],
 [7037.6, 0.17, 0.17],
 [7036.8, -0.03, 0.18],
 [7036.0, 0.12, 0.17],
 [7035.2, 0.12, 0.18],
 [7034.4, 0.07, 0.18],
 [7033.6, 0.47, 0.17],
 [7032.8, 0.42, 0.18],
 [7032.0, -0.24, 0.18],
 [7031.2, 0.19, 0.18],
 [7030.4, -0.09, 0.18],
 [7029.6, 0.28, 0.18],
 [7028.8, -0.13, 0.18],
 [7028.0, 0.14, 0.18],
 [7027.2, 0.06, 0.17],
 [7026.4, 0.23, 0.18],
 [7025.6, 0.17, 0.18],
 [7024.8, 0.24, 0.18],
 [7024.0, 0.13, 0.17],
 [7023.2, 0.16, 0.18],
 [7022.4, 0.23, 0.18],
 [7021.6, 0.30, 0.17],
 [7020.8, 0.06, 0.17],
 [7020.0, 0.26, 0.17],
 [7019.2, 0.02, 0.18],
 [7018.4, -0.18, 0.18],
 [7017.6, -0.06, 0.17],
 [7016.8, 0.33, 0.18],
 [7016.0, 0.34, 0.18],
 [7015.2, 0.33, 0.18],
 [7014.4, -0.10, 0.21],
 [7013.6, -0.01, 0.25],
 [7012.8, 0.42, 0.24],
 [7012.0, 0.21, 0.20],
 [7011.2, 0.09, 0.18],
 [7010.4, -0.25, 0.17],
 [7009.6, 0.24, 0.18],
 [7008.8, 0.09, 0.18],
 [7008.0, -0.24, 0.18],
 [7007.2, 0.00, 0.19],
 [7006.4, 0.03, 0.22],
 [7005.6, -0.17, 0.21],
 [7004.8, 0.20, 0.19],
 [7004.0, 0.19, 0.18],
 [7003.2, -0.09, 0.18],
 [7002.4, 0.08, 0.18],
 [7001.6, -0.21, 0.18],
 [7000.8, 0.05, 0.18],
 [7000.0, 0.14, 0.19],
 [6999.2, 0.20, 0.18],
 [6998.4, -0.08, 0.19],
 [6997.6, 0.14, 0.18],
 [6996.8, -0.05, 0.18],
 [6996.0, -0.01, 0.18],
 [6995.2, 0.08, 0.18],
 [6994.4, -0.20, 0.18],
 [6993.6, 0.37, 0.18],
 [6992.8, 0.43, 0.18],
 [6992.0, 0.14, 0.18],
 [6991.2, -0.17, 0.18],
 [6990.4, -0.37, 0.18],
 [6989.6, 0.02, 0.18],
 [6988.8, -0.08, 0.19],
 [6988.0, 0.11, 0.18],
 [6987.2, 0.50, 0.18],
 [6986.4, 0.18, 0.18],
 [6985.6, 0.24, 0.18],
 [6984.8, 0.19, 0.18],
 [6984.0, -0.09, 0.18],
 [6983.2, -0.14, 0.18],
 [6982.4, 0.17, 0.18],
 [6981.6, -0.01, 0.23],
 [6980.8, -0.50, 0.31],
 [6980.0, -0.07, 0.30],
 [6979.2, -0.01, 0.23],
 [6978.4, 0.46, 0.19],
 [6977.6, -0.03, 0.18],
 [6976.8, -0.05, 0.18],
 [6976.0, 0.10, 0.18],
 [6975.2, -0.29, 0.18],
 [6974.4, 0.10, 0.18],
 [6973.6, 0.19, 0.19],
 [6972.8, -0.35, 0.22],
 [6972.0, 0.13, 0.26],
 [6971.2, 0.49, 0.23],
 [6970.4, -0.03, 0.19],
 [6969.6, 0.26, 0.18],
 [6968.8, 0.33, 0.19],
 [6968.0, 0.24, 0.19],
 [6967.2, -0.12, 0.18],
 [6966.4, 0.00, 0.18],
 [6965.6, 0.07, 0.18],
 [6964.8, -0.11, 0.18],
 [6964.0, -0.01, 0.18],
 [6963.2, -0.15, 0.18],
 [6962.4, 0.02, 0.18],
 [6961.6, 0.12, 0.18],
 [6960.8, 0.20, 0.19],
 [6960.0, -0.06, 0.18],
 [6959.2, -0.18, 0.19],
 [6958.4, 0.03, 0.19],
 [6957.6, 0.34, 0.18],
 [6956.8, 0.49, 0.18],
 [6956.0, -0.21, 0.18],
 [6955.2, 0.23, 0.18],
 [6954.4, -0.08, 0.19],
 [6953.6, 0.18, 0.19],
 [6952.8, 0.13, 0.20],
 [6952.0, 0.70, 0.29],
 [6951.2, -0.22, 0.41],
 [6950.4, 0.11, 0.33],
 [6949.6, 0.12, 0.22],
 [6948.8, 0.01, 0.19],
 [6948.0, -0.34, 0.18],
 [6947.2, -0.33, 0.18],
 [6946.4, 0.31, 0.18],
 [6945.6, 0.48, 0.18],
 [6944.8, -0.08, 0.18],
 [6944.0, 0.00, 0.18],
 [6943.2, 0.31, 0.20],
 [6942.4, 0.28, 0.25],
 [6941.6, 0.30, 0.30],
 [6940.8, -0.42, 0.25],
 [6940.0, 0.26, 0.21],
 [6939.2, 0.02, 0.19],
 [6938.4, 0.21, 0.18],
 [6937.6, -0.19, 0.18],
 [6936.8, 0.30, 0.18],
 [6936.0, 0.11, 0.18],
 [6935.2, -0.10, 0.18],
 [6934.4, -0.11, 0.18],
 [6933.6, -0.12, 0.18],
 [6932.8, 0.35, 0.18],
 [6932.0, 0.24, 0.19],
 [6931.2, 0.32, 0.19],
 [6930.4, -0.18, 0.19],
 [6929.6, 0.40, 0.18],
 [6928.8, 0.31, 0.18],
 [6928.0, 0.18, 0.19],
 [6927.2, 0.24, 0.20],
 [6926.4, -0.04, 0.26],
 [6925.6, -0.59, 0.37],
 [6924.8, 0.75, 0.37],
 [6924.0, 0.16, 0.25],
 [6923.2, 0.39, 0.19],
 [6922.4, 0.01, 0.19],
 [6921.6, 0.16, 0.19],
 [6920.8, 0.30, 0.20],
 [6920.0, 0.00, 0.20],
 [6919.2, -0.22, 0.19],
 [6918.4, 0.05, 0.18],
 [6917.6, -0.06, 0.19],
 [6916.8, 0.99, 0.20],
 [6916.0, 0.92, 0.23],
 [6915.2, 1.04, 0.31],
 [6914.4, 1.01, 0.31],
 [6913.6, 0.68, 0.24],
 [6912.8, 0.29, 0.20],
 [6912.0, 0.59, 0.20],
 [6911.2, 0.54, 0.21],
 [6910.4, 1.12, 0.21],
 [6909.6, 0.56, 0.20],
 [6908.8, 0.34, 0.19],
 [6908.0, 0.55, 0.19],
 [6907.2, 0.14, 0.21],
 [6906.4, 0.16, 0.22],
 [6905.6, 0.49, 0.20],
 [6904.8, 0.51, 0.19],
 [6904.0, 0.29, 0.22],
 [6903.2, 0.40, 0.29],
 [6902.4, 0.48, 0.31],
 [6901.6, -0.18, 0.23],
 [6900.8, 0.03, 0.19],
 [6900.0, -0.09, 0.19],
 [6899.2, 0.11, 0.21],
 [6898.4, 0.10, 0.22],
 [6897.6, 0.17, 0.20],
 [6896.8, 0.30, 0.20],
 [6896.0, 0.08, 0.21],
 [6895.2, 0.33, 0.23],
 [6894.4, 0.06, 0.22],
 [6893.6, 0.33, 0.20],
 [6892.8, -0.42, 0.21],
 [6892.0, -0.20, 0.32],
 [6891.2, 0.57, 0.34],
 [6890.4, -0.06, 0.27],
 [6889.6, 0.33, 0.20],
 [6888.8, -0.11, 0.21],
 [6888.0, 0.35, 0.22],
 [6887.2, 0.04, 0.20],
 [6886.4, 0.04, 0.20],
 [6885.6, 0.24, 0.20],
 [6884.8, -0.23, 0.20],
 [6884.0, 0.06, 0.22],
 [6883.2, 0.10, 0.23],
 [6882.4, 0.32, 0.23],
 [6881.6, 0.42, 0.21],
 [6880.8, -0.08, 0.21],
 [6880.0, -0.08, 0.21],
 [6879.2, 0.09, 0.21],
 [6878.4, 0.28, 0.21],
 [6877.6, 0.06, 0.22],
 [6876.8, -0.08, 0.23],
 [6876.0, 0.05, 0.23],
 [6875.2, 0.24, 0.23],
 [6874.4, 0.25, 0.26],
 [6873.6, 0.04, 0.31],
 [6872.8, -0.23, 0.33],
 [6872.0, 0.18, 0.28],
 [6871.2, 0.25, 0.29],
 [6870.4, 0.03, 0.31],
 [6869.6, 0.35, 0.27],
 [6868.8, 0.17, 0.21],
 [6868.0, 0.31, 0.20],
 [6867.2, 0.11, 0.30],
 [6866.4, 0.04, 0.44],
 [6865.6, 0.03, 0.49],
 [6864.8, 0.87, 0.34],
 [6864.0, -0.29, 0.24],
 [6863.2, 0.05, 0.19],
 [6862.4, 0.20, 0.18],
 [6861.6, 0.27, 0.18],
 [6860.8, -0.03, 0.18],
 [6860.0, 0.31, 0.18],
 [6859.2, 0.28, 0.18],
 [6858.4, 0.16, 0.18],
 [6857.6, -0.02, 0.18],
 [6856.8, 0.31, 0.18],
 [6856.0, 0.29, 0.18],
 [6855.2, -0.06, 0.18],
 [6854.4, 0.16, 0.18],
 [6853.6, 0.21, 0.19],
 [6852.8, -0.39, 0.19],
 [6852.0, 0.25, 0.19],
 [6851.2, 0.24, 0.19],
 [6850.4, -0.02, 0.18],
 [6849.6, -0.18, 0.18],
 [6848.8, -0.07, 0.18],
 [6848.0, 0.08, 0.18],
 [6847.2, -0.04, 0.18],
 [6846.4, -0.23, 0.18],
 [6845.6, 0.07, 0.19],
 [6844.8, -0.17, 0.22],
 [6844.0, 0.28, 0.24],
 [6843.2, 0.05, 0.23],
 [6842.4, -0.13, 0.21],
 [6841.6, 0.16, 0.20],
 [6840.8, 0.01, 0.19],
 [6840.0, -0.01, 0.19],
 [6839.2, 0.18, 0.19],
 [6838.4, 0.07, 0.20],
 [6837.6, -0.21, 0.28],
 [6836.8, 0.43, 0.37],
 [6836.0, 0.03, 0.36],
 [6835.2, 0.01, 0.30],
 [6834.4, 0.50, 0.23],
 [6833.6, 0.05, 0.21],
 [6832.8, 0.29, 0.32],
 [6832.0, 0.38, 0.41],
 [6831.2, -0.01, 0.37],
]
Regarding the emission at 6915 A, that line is [O II] 3727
